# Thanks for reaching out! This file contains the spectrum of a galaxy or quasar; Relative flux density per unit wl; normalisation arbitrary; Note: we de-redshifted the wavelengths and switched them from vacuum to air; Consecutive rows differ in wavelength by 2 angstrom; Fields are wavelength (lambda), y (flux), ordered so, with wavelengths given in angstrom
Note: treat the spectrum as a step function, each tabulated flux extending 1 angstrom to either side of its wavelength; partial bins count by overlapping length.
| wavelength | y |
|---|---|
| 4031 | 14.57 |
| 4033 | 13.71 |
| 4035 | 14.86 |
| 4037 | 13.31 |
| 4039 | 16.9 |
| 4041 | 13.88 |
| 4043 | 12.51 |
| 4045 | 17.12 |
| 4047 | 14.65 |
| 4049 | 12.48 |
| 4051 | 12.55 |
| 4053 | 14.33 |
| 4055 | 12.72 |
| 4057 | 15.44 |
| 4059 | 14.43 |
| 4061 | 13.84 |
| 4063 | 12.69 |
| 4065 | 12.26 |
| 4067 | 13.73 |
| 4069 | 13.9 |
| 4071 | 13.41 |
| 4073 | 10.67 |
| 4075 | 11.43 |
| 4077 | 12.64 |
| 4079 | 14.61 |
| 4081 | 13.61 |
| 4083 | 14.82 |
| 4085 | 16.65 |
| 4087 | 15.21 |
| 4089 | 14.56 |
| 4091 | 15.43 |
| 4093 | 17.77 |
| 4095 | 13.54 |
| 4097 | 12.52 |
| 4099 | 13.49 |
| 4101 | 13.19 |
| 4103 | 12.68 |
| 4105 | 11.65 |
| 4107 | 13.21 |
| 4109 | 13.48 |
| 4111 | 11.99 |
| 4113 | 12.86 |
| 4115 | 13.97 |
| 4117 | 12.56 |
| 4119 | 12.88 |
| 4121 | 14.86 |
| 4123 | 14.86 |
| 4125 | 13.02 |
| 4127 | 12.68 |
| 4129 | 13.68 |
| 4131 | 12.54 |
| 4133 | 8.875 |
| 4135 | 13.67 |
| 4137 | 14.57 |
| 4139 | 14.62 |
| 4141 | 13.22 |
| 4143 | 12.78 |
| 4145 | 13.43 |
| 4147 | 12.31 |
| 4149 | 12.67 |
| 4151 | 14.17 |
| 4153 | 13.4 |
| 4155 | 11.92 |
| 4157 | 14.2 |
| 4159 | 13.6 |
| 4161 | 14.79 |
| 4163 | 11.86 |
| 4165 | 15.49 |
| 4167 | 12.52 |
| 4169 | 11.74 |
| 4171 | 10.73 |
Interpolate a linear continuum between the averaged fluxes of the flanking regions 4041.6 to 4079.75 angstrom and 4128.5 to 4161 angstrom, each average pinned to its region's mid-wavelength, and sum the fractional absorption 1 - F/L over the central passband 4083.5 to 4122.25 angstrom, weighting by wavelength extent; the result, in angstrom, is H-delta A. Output -1.6 angstrom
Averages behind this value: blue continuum 13.4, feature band 13.8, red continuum 13.1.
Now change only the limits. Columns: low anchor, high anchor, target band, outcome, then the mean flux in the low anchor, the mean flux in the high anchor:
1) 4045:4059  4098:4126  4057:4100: -0.9 angstrom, 14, 13.2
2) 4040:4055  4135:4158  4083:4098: -1.6 angstrom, 13.9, 13.4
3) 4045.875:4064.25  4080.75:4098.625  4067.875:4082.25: 1.5 angstrom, 13.7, 14.9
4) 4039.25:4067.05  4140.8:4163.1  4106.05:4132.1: 0.4 angstrom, 13.8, 13.2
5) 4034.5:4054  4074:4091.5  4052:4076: 1.7 angstrom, 14.2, 14.3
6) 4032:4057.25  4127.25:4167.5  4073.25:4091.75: -0.5 angstrom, 14.2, 13.2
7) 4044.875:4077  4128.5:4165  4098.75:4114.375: 0.5 angstrom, 13.4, 13.2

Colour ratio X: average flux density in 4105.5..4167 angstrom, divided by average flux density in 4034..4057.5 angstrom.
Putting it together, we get 0.9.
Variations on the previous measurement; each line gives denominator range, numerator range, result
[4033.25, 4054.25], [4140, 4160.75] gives 0.93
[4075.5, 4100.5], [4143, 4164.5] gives 0.92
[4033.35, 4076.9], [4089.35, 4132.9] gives 0.98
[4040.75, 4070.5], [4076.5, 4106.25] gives 1.03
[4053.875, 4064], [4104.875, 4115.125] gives 0.93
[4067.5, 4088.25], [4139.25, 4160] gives 0.96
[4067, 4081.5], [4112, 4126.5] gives 1.05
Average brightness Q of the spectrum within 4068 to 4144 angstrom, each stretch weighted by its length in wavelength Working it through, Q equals 13.5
